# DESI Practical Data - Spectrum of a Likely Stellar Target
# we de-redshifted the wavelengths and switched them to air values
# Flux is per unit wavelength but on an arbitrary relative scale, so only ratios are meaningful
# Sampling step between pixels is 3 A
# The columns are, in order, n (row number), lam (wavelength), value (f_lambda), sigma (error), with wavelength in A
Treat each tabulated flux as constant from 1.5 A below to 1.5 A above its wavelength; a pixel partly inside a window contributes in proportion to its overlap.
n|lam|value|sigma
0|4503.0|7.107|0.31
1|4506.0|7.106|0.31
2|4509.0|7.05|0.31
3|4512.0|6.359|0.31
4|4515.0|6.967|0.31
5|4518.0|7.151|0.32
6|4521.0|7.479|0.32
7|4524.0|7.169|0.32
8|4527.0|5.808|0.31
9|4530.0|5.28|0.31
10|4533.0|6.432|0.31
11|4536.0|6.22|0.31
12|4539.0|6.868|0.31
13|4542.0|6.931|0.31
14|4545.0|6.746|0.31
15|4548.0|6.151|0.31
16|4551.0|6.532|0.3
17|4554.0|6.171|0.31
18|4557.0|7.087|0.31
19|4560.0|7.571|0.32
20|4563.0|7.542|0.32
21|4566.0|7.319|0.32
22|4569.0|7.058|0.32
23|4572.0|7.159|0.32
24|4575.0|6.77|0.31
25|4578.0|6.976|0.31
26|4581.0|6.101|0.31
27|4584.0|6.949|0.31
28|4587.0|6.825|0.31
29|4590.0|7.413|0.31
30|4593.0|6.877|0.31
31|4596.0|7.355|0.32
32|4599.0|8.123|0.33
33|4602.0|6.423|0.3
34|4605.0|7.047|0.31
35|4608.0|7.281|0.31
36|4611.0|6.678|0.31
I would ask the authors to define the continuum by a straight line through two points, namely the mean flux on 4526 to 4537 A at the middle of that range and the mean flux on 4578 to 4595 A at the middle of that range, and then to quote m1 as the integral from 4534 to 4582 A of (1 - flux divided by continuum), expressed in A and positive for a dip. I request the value -3.4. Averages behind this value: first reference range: 5.93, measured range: 6.83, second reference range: 6.86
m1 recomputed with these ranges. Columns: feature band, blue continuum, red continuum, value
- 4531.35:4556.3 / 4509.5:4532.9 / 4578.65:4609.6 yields 0.83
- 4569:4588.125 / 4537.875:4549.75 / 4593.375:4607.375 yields 0.50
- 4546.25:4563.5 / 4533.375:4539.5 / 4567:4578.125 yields -0.13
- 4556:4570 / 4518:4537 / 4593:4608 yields -1.05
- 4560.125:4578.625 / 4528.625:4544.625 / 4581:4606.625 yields -1.11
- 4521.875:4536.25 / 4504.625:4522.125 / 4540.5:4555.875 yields 1.18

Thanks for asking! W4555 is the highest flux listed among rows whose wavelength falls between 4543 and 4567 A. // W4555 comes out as 7.571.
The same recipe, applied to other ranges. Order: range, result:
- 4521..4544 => 7.479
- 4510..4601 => 8.123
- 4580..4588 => 6.949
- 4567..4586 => 7.159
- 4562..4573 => 7.542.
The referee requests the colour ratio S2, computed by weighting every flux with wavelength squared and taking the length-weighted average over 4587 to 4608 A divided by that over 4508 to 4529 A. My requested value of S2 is 1.1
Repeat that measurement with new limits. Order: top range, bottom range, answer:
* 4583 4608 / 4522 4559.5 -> 1.13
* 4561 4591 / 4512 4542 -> 1.09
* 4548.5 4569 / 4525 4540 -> 1.15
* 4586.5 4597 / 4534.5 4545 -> 1.09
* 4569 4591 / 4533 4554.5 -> 1.07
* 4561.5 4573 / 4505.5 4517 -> 1.09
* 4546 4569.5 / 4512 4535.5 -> 1.07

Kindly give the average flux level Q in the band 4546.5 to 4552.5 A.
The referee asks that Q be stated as 6.34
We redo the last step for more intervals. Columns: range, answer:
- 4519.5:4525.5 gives 7.32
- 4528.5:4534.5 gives 5.86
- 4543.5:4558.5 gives 6.54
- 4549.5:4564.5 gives 6.98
